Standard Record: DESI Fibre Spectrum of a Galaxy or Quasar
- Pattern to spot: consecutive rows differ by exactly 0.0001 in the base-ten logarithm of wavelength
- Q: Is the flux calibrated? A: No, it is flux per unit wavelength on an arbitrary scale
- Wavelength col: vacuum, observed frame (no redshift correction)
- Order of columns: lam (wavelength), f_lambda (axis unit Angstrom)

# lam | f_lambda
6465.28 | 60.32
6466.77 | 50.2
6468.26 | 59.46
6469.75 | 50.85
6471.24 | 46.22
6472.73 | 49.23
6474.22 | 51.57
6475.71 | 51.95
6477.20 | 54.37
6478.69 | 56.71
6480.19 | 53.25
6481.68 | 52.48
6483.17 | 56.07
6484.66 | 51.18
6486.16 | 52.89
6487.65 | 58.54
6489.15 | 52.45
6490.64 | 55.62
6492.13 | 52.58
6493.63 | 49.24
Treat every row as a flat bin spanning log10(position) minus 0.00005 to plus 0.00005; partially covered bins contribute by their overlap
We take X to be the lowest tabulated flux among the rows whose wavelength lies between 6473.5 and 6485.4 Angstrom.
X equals 51.18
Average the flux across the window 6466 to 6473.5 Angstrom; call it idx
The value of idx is 51.2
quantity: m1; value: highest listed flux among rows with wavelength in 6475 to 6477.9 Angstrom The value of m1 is 54.37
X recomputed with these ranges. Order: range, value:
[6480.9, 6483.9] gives 52.48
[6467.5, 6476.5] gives 46.22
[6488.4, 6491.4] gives 52.45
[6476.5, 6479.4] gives 54.37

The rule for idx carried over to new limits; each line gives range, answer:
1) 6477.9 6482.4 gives 54.1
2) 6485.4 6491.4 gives 54.9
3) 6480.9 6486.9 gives 53.2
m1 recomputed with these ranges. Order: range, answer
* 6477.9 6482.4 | 56.71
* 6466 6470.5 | 59.46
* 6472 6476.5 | 51.95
